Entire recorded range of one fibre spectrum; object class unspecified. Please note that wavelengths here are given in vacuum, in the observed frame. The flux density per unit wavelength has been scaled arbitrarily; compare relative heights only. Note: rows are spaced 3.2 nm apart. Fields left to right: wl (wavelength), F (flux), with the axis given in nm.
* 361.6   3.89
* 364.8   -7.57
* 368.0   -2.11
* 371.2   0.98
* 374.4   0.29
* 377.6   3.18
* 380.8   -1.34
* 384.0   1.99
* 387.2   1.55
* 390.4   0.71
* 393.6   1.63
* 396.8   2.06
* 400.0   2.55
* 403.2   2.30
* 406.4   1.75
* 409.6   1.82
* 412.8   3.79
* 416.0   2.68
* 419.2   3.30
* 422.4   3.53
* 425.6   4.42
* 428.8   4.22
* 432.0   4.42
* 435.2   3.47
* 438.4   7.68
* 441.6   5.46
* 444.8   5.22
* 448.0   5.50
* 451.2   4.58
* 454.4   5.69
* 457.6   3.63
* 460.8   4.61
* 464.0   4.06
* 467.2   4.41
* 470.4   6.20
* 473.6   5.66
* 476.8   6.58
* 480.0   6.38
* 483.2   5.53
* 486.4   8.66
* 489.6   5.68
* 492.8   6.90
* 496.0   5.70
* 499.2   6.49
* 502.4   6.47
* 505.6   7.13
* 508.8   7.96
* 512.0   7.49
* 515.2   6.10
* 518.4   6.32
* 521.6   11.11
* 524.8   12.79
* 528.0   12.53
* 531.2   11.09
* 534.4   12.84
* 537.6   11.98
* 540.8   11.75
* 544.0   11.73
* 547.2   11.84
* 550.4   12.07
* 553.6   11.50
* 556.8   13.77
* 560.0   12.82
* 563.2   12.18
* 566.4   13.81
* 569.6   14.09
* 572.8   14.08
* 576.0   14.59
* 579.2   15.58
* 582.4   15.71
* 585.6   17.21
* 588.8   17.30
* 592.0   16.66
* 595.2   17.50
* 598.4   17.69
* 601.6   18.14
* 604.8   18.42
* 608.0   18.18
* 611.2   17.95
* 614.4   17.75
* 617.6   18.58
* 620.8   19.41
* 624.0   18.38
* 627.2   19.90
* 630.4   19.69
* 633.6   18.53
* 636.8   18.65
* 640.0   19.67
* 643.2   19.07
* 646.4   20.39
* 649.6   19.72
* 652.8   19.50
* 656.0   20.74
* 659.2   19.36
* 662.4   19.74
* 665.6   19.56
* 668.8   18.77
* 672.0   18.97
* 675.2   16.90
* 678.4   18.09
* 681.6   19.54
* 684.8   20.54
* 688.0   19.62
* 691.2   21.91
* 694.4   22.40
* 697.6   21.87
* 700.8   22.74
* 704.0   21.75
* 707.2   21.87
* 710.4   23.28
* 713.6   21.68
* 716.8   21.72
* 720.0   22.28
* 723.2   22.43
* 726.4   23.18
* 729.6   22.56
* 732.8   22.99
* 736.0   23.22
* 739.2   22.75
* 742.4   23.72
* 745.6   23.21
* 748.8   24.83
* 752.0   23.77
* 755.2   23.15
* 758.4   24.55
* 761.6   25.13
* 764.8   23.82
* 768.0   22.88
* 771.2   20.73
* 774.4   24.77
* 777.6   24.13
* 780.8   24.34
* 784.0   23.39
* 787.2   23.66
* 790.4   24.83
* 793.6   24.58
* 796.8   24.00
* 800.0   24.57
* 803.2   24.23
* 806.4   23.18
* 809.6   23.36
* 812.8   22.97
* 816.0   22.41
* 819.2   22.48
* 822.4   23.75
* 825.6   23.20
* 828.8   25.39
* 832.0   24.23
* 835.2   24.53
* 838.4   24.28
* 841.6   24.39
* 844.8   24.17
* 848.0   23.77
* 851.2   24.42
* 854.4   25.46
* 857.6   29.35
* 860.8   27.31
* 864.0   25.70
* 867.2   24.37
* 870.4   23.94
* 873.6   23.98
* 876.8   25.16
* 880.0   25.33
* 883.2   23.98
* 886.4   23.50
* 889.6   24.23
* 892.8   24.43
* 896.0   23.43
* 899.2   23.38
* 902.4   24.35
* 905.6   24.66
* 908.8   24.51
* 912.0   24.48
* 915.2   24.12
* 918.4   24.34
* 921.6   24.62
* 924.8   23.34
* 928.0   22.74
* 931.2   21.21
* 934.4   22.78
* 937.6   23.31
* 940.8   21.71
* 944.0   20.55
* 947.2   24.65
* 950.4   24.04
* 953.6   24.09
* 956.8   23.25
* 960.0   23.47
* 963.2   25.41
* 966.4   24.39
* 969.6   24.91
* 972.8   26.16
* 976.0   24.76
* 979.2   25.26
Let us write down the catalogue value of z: 0.31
